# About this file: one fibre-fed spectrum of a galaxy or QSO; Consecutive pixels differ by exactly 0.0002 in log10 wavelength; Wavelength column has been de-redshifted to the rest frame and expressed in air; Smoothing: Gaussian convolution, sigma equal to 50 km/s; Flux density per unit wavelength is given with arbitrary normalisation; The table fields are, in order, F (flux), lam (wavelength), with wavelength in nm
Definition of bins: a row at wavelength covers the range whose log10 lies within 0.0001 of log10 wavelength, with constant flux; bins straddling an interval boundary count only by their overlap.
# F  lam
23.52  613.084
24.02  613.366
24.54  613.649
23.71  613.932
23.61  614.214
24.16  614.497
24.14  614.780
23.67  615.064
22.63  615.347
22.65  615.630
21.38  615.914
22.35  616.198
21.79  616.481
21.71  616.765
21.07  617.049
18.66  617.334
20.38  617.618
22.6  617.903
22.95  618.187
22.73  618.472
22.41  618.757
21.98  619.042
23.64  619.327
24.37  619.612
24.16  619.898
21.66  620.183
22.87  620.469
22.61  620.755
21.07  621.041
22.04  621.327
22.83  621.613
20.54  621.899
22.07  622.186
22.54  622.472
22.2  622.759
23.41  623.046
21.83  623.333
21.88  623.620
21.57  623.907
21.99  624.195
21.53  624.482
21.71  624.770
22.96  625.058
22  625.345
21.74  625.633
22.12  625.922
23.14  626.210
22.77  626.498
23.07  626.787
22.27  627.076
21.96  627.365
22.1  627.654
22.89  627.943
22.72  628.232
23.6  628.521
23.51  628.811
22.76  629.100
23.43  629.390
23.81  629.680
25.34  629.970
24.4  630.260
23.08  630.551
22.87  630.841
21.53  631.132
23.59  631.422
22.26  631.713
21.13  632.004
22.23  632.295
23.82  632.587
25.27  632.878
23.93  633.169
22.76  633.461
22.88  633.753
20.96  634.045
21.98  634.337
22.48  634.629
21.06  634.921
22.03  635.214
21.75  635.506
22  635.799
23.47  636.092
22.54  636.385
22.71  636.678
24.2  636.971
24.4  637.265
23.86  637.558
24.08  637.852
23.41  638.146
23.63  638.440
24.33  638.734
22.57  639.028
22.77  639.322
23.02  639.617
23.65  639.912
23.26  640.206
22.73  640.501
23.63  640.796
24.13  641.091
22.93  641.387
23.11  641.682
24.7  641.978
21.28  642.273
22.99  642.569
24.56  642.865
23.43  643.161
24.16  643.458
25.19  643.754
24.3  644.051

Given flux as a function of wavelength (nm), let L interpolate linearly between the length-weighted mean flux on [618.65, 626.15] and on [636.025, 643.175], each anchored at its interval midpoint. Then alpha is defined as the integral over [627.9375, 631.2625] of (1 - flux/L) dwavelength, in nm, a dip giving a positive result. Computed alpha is -0.085 nm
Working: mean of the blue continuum 22.3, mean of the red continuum 23.4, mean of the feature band 23.4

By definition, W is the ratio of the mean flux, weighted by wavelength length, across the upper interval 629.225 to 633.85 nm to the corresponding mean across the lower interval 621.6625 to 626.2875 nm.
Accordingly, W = 1.05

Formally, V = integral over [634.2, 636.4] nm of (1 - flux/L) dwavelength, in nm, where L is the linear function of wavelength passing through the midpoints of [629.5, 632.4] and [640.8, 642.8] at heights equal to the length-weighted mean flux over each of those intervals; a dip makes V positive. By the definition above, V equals 0.09 nm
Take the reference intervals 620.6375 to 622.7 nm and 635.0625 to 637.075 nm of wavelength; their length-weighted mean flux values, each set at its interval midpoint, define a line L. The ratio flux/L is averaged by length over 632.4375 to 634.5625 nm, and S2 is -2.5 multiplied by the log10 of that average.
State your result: -0.026 mag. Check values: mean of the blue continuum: 22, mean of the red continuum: 22.6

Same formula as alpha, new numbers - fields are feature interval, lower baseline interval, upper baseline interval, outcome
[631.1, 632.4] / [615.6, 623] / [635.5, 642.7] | 0.04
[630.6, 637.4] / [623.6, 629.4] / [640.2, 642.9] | 0.05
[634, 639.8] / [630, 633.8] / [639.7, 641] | 0.09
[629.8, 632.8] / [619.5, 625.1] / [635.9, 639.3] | -0.01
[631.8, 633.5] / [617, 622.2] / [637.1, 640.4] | -0.01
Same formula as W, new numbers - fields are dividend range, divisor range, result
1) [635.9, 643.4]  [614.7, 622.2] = 1.05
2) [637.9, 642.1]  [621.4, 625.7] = 1.06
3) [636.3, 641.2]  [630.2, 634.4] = 1.03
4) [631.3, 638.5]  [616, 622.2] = 1.04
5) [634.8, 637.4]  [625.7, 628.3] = 1.01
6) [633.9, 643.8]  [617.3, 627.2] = 1.04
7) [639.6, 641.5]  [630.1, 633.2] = 1.01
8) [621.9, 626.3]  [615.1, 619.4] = 1.01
